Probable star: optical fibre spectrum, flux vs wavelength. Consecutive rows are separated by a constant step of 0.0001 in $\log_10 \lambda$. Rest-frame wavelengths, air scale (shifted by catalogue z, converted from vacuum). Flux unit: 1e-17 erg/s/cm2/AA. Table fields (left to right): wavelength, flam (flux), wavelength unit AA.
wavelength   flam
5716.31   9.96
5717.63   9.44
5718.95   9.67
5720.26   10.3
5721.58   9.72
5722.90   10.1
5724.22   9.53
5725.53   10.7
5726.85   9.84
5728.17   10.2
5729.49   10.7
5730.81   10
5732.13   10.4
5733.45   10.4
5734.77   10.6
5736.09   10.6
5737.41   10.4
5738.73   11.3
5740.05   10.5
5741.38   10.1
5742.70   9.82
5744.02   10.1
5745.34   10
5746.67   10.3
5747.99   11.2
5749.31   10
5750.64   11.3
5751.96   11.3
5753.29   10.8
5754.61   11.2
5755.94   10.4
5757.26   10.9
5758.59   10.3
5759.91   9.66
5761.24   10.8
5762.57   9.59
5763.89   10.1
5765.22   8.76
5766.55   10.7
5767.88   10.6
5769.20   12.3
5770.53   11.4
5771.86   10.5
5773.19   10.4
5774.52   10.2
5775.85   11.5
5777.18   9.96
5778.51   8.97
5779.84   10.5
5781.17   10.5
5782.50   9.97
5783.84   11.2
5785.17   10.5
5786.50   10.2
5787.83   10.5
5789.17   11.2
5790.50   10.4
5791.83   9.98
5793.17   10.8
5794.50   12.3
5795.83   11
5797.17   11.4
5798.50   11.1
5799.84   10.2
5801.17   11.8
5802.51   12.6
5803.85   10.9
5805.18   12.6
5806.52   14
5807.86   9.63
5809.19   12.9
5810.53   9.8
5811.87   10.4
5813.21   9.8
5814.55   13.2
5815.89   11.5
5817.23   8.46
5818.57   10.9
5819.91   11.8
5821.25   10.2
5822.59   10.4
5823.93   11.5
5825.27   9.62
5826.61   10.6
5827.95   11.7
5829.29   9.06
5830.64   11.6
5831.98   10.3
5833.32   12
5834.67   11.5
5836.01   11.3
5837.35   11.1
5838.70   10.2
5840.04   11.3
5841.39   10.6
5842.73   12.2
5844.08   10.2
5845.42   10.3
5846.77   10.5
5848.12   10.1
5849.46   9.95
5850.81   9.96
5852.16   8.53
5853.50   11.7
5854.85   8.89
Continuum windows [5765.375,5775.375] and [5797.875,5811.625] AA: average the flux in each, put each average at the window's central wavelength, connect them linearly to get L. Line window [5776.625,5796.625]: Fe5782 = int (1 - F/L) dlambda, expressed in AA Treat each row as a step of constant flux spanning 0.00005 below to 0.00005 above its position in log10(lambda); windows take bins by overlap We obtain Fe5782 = 1.1 AA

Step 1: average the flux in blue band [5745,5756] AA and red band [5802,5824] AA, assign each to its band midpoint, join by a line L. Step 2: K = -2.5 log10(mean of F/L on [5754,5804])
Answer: 0.03 mag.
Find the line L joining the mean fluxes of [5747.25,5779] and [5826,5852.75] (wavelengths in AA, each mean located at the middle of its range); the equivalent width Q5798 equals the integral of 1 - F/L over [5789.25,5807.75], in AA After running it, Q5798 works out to -1.41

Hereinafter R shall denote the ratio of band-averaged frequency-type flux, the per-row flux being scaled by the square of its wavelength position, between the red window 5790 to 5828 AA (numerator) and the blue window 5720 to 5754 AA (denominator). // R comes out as 1.09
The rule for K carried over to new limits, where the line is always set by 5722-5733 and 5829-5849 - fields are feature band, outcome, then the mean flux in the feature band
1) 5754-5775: -0.01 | 10.5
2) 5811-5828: 0.00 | 10.7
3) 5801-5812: -0.10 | 11.7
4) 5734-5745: -0.02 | 10.4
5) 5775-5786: 0.01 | 10.4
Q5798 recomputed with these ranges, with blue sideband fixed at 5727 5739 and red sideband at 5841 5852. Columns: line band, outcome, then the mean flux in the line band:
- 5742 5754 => -0.10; 10.5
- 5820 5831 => -0.24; 10.6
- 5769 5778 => -0.31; 10.8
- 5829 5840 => -0.61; 11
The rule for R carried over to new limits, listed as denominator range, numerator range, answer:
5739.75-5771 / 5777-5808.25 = 1.06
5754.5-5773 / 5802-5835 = 1.07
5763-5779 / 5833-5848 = 1.07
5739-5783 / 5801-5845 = 1.08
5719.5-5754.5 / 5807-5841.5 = 1.07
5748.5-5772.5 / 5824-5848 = 1.05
